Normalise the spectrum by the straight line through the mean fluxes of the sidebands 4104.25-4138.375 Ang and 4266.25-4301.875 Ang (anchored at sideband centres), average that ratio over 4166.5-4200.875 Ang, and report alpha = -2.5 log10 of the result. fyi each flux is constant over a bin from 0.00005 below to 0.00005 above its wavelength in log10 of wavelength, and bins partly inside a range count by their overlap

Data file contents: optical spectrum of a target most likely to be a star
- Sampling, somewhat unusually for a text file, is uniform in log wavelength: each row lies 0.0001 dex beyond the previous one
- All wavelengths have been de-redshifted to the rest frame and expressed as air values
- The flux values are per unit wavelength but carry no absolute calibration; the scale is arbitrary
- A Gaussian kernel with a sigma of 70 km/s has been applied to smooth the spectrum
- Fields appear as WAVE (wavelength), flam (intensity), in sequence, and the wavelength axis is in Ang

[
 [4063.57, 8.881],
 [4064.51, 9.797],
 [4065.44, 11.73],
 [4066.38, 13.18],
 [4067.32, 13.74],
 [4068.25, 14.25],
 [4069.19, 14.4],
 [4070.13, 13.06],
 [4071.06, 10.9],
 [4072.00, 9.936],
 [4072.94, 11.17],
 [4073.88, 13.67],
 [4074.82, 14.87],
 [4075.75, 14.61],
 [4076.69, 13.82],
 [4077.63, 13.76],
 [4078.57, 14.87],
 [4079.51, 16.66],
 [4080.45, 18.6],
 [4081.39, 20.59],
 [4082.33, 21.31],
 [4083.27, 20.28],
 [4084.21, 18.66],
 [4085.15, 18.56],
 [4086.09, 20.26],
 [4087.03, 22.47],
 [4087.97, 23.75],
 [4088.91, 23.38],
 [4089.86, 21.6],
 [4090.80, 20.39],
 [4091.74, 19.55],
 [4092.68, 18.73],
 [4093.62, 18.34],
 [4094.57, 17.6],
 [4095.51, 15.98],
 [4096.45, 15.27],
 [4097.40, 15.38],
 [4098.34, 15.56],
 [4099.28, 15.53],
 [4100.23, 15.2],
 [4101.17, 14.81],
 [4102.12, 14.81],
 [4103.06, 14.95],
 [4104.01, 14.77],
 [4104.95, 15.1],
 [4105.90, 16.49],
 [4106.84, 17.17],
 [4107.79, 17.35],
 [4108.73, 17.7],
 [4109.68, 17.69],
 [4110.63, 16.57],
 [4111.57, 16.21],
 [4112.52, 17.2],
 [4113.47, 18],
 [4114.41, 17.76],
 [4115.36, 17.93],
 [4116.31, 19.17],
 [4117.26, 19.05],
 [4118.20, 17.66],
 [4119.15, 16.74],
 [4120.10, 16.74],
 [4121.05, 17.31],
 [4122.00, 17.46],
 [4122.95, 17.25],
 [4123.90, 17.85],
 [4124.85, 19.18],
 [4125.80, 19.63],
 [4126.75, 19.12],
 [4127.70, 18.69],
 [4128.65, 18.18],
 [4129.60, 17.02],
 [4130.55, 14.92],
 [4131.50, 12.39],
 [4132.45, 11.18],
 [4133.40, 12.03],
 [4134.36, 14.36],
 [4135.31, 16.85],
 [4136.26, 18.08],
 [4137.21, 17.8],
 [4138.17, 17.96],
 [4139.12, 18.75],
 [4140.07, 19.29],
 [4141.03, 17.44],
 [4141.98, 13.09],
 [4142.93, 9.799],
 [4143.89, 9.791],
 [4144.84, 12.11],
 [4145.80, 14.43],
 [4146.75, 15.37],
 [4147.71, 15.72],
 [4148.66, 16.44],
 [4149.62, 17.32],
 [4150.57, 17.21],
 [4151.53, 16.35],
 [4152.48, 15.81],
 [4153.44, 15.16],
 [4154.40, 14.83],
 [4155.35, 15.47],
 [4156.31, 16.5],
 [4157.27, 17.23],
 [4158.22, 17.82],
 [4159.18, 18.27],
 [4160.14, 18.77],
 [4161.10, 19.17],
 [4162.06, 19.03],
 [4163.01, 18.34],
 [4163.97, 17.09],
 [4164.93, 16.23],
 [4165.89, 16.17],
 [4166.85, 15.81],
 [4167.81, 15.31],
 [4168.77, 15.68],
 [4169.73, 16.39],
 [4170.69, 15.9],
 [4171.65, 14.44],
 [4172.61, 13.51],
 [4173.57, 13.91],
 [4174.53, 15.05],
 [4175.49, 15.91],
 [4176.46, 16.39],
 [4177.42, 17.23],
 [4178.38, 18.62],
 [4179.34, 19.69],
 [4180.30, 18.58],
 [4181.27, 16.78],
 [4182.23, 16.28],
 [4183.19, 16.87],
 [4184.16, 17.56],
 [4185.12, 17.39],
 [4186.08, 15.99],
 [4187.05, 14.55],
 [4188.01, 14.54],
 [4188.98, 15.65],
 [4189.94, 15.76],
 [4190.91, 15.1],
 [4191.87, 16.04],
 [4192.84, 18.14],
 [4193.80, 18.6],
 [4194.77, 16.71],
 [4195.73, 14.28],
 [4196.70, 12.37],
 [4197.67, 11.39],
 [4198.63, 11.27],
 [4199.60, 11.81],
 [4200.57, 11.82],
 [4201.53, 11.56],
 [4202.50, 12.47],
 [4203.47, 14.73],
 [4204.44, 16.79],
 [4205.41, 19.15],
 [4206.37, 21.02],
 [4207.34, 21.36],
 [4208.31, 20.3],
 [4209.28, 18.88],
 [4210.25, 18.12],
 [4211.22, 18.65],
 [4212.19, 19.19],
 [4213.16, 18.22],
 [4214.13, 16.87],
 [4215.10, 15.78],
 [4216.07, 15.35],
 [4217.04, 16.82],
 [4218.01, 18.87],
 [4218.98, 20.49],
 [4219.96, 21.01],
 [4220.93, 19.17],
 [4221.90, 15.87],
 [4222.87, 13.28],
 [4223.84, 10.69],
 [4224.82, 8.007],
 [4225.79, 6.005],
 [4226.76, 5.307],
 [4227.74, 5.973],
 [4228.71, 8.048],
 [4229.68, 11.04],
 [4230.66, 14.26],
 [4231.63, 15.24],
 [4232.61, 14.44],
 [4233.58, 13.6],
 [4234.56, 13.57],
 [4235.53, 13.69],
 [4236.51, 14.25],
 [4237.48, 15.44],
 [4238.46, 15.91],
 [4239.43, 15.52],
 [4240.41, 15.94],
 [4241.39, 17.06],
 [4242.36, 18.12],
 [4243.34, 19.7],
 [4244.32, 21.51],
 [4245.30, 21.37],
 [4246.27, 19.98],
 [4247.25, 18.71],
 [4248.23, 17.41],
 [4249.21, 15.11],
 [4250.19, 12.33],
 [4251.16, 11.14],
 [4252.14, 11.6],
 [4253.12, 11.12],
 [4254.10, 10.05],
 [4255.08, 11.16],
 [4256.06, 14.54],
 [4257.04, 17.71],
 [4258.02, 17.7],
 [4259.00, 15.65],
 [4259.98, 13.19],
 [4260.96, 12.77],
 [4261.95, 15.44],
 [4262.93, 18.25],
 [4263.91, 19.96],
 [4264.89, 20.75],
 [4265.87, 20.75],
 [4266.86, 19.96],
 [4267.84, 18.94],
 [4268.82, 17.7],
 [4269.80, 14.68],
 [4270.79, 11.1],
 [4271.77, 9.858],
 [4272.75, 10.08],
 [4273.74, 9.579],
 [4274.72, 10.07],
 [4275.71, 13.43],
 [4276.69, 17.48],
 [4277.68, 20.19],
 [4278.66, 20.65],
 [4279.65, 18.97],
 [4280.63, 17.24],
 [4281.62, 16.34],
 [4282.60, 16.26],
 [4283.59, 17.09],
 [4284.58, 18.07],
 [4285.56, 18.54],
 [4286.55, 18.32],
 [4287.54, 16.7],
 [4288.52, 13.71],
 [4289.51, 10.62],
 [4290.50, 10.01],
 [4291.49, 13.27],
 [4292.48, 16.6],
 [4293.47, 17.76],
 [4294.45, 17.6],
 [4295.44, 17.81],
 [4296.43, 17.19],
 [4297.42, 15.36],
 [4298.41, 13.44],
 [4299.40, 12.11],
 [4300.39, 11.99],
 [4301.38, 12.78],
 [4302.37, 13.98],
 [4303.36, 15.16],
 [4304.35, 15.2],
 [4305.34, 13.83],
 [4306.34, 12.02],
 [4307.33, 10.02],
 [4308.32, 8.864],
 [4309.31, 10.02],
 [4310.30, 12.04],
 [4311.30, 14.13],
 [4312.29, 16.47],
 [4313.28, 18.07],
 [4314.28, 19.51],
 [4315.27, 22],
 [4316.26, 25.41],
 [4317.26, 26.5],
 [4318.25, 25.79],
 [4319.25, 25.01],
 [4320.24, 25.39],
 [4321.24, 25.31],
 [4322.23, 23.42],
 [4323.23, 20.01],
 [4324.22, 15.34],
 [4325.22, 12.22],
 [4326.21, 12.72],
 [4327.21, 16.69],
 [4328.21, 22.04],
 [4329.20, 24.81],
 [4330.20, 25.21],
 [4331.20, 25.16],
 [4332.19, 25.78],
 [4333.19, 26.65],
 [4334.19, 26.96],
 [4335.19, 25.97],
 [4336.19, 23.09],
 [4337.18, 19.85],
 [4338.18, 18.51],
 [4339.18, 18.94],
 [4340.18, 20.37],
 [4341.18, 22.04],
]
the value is 0.05 mag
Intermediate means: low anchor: 17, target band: 15.6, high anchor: 15.3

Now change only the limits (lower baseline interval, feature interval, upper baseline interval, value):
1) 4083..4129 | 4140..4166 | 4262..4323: 0.10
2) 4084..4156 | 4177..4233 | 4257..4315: 0.04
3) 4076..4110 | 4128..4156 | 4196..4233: 0.08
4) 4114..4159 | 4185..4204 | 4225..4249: 0.07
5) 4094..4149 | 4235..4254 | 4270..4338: 0.07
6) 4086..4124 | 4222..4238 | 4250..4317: 0.35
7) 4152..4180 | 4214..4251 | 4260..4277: 0.05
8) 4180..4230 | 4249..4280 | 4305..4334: 0.16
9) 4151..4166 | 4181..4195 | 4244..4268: 0.03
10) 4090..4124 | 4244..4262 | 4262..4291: 0.07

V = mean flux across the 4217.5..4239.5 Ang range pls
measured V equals 13.4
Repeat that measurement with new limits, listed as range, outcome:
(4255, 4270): 17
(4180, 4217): 16.2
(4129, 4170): 15.9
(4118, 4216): 16.3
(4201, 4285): 15.6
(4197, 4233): 14.8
